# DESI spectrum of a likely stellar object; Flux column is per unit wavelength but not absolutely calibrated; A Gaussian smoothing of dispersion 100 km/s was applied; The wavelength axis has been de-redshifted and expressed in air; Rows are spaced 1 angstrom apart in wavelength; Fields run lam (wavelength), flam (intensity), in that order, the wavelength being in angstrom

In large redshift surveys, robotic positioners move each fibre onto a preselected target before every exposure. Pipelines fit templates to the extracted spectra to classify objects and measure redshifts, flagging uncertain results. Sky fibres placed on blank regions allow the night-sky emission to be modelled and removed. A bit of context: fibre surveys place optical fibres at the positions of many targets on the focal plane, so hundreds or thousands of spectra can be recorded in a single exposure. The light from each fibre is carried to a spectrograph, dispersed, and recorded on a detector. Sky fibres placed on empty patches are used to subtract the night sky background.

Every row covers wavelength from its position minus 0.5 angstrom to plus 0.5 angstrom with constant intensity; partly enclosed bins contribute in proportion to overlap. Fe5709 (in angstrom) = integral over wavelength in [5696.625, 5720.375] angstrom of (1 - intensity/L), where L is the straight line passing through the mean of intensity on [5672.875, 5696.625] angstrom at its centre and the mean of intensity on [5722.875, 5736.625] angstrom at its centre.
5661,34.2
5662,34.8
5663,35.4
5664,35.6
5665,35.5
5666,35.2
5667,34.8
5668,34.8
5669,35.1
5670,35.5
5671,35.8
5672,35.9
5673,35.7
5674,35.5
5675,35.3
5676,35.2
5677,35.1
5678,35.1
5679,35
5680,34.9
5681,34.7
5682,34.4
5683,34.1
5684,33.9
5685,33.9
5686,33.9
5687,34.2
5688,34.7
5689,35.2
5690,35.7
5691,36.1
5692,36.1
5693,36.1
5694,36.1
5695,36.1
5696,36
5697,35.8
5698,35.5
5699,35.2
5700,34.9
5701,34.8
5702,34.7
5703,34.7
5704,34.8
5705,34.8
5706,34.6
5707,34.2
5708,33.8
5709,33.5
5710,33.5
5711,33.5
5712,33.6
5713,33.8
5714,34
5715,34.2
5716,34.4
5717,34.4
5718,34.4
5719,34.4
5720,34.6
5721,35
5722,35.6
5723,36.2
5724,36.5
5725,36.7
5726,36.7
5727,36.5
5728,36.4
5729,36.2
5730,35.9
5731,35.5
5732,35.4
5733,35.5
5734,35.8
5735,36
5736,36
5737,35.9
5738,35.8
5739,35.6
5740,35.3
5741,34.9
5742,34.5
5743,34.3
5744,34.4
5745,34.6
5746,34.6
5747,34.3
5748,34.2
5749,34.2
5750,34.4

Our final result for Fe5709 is 0.8 angstrom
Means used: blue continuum 35.1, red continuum 36.1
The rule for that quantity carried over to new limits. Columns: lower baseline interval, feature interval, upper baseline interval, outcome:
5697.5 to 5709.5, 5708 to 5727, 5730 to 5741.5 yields 0.2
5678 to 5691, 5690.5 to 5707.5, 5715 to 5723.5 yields -0.3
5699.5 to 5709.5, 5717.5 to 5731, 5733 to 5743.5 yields -0.3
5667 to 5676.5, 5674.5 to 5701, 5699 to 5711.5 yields -0.2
